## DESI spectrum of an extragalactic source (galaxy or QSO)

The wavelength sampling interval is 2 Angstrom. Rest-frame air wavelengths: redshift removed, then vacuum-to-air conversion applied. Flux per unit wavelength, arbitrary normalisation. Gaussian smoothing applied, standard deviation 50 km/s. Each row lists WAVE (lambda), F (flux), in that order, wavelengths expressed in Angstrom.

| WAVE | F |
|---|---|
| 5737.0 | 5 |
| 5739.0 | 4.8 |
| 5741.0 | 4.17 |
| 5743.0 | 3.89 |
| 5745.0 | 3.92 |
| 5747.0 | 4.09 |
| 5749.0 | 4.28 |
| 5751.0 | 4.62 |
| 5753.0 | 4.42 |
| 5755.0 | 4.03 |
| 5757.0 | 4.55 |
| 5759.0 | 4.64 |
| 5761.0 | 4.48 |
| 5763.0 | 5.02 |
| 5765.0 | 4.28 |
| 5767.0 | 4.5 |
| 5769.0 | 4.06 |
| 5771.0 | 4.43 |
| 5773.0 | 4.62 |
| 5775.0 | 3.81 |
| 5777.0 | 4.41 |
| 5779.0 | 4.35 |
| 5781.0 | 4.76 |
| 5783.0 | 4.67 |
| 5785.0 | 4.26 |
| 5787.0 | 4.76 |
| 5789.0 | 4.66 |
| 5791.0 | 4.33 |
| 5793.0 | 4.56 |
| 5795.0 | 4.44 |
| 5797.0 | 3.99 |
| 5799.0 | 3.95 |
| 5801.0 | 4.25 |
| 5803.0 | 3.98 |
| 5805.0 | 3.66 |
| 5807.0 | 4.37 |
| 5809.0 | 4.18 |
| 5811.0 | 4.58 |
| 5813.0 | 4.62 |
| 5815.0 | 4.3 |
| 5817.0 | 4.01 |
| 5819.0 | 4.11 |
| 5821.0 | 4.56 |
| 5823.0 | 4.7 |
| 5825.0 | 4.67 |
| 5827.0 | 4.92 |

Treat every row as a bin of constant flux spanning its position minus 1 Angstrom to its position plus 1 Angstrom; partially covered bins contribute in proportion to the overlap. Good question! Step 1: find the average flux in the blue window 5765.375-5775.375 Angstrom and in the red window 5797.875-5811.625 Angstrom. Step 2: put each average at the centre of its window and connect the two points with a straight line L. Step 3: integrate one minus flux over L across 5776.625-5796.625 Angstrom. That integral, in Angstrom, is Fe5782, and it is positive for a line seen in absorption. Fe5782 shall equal -1.3 Angstrom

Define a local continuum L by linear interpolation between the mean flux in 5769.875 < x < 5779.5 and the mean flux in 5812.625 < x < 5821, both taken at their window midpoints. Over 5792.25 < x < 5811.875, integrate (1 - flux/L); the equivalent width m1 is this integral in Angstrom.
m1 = 0.4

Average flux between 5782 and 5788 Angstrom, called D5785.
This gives 4.56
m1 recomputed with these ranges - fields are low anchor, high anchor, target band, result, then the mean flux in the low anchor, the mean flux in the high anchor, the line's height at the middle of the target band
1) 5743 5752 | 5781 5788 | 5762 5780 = 0.2 Angstrom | 4.19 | 4.59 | 4.44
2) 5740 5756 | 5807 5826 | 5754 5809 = -0.9 Angstrom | 4.18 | 4.41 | 4.29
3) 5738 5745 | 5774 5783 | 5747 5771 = -0.7 Angstrom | 4.23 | 4.37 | 4.3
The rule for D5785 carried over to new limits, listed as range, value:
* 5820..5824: 4.63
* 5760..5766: 4.59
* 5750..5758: 4.41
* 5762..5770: 4.46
